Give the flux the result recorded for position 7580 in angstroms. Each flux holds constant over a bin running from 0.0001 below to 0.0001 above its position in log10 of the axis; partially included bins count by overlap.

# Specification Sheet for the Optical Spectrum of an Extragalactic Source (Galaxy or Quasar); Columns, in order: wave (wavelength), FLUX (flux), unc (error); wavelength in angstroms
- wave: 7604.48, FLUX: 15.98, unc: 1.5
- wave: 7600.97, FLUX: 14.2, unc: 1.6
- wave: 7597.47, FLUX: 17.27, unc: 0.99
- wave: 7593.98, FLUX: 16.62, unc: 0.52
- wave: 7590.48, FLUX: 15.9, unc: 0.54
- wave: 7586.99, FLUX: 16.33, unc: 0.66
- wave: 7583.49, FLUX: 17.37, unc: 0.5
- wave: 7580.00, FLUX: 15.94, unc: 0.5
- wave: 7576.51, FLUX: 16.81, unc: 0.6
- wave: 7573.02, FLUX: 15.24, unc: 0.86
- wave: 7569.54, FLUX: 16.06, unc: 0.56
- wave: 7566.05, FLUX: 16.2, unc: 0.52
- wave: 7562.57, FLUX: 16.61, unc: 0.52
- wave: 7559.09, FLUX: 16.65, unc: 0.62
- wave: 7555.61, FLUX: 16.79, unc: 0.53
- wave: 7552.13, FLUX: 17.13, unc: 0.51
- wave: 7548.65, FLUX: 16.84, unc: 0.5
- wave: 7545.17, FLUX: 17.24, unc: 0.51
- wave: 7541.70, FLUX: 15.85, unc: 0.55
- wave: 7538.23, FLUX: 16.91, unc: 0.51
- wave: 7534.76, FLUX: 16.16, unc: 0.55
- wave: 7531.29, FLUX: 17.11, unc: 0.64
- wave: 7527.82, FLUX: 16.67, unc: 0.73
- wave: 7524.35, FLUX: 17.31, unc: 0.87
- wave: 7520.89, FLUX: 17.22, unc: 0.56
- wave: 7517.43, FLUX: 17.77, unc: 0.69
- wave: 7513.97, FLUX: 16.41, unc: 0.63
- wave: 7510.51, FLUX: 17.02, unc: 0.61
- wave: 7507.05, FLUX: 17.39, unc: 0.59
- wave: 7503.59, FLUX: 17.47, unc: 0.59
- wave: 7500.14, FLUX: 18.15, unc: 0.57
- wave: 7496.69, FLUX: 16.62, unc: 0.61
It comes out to 15.94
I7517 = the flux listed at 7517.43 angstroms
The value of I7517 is 17.77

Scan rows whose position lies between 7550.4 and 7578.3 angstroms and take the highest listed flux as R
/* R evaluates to 17.13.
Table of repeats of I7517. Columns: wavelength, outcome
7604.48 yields 15.98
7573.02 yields 15.24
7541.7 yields 15.85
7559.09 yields 16.65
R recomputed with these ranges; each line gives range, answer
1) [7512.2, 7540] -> 17.77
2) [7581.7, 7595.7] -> 17.37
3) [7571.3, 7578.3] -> 16.81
